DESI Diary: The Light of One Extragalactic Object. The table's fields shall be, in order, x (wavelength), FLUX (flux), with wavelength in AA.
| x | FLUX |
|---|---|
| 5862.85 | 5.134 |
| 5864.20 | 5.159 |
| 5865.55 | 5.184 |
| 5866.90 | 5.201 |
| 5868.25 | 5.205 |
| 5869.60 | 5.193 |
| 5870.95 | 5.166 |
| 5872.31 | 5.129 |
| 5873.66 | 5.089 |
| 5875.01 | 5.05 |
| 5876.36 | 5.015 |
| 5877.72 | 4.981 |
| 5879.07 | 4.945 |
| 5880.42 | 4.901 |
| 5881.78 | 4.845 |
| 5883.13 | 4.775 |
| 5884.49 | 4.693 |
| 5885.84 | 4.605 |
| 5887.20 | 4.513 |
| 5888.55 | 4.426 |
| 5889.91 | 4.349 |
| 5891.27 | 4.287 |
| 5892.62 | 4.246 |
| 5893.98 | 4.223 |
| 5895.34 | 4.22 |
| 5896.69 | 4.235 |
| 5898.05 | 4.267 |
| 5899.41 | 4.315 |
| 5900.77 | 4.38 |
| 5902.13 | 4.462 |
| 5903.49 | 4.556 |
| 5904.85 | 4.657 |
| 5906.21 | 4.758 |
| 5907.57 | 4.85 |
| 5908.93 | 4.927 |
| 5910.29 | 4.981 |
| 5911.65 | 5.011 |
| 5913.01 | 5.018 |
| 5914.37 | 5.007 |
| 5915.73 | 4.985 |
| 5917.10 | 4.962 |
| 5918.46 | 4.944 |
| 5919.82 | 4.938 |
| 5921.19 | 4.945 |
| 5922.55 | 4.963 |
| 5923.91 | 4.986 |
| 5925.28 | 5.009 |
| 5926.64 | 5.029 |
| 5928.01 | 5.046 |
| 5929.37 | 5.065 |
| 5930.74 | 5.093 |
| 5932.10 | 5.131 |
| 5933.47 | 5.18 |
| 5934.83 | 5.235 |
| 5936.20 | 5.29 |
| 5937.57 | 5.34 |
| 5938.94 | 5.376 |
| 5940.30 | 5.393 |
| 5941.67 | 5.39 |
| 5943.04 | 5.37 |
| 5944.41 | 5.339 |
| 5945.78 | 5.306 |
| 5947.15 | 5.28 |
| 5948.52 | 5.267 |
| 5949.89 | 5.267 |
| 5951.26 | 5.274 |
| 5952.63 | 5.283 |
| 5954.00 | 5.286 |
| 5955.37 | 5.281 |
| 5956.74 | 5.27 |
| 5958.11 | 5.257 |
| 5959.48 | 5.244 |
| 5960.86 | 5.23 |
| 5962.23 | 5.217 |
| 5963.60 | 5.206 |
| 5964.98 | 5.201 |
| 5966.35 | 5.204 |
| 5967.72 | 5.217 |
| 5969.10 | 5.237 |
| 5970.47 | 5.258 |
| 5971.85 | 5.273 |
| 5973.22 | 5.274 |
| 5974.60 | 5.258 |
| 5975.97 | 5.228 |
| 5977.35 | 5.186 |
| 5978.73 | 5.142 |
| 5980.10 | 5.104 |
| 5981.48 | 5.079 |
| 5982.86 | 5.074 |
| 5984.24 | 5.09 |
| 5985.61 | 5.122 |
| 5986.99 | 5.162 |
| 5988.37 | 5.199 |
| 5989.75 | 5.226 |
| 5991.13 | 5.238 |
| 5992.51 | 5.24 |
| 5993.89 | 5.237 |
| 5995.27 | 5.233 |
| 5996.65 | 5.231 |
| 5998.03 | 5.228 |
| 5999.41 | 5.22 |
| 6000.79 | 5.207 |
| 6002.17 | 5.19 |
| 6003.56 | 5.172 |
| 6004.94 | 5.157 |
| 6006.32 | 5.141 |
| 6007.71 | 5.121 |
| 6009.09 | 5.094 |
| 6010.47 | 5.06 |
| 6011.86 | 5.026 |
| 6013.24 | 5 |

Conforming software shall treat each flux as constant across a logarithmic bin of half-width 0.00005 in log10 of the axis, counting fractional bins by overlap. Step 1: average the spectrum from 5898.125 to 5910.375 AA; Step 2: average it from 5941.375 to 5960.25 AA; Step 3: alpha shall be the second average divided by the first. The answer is 1.1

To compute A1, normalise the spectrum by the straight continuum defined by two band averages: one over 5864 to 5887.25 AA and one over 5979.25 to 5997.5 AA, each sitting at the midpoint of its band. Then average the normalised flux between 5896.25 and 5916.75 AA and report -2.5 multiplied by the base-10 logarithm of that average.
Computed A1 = 0.08 mag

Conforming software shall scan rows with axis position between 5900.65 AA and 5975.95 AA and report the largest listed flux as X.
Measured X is 5.393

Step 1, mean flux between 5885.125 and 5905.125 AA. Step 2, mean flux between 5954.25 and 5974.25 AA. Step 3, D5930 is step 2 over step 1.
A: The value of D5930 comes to 1.2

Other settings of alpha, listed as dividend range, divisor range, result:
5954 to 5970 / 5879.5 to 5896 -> 1.16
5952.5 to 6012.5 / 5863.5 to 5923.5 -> 1.09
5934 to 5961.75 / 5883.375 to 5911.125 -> 1.18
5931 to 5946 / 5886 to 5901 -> 1.23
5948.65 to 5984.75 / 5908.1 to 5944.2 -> 1.02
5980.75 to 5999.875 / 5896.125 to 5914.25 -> 1.11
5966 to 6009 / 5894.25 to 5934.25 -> 1.08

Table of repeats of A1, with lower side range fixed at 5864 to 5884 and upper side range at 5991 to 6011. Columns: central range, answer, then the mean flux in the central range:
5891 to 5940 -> 0.06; 4.84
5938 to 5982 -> -0.02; 5.26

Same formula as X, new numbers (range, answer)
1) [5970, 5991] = 5.274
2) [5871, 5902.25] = 5.129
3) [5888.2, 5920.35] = 5.018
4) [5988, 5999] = 5.24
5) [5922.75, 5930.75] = 5.093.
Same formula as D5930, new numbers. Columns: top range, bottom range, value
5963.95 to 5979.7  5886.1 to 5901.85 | 1.21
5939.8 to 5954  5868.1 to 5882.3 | 1.05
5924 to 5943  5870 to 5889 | 1.07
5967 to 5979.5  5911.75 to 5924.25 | 1.05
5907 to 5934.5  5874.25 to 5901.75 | 1.10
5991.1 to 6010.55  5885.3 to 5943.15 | 1.07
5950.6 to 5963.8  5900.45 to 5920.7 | 1.09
